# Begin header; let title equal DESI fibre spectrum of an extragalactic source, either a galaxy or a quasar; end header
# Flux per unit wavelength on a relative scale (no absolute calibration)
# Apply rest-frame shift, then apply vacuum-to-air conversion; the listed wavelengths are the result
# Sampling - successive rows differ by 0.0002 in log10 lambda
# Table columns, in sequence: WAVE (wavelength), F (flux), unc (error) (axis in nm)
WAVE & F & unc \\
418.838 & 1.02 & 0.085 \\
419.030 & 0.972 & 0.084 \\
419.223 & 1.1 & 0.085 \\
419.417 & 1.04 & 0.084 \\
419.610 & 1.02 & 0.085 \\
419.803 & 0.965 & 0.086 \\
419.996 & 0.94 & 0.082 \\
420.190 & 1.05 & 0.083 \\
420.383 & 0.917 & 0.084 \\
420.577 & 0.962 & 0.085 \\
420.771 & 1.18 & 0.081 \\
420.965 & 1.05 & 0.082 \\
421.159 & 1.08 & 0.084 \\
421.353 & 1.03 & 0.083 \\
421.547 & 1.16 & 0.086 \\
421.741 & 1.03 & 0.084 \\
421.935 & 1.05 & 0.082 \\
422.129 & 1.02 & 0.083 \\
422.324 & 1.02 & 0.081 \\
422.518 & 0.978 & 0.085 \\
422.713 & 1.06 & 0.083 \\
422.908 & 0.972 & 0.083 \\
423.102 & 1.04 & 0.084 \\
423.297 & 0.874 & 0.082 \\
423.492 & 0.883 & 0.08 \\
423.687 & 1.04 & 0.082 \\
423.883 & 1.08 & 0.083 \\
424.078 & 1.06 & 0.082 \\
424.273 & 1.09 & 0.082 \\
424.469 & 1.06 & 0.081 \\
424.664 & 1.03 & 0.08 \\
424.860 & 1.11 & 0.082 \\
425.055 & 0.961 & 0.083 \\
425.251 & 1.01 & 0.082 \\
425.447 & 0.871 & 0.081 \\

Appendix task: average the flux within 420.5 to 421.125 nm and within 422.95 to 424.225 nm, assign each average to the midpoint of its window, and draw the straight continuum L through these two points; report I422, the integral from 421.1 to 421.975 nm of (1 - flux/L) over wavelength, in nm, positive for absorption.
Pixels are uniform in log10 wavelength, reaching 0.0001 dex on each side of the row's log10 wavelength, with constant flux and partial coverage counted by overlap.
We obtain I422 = -0.02 nm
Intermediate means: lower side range 1.07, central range 1.07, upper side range 0.999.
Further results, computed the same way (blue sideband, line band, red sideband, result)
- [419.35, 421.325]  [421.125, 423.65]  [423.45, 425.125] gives 0.04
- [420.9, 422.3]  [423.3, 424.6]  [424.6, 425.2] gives 0.02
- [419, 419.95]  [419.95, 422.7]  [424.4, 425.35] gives -0.03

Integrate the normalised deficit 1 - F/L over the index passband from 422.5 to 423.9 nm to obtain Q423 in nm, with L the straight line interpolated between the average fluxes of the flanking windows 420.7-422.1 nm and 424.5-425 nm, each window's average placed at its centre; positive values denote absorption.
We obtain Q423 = 0.11 nm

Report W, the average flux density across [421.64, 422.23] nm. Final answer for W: 1.03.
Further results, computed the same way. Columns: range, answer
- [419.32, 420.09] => 0.992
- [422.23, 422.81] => 1.02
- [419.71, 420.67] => 0.967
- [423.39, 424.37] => 1.03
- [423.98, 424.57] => 1.07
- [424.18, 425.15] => 1.05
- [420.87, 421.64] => 1.08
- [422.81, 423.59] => 0.943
